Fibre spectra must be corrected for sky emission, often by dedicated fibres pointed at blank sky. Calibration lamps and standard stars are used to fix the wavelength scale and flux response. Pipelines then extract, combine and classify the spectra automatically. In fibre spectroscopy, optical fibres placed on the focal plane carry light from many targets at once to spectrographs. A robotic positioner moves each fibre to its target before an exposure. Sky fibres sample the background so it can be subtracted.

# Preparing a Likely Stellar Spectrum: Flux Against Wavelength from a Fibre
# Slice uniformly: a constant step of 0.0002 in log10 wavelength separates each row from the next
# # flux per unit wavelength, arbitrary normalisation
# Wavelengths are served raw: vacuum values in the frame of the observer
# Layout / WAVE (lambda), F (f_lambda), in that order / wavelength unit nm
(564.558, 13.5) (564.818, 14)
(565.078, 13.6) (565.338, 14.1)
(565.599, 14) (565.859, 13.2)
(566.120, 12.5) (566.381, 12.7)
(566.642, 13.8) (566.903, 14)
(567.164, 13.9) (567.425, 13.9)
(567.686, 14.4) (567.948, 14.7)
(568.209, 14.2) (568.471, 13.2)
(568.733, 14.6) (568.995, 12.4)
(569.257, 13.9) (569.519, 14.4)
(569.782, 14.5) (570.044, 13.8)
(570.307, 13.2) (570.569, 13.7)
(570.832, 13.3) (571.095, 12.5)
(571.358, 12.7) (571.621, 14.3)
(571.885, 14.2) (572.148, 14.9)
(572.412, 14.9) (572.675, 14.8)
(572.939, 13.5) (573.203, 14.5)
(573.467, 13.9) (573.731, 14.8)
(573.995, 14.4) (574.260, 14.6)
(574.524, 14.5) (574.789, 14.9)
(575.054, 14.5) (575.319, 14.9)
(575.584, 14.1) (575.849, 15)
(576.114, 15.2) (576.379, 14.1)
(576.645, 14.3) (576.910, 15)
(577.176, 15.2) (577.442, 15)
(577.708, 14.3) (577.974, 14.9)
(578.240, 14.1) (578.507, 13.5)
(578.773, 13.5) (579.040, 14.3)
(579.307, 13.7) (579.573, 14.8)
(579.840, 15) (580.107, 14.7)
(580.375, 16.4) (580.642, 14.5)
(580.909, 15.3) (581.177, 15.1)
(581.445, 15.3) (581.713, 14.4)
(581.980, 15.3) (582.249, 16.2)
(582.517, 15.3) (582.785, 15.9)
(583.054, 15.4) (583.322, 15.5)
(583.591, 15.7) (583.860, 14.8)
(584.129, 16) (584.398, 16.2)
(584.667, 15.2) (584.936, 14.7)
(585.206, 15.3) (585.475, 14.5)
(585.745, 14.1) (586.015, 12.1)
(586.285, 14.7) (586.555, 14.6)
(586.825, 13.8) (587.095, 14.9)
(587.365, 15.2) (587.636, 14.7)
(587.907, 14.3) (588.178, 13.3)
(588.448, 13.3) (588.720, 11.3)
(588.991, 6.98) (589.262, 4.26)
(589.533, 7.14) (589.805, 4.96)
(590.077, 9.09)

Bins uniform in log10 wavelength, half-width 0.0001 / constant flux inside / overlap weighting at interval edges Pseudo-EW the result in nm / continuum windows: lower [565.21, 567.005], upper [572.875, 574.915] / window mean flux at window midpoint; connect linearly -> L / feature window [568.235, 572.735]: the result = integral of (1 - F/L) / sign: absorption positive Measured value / 0.05 nm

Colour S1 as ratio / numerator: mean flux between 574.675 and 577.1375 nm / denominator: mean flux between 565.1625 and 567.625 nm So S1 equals 1.1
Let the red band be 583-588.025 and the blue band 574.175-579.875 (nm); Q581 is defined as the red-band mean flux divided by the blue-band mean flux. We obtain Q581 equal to 1.02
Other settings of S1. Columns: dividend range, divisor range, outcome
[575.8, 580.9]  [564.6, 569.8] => 1.06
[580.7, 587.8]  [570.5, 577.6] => 1.04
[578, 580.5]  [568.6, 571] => 1.05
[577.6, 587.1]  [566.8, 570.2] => 1.06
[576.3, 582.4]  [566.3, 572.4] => 1.07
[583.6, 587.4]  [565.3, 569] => 1.07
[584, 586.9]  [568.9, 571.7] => 1.09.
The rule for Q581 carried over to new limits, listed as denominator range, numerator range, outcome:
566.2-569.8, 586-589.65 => 0.88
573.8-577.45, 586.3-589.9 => 0.79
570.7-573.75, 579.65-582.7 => 1.09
